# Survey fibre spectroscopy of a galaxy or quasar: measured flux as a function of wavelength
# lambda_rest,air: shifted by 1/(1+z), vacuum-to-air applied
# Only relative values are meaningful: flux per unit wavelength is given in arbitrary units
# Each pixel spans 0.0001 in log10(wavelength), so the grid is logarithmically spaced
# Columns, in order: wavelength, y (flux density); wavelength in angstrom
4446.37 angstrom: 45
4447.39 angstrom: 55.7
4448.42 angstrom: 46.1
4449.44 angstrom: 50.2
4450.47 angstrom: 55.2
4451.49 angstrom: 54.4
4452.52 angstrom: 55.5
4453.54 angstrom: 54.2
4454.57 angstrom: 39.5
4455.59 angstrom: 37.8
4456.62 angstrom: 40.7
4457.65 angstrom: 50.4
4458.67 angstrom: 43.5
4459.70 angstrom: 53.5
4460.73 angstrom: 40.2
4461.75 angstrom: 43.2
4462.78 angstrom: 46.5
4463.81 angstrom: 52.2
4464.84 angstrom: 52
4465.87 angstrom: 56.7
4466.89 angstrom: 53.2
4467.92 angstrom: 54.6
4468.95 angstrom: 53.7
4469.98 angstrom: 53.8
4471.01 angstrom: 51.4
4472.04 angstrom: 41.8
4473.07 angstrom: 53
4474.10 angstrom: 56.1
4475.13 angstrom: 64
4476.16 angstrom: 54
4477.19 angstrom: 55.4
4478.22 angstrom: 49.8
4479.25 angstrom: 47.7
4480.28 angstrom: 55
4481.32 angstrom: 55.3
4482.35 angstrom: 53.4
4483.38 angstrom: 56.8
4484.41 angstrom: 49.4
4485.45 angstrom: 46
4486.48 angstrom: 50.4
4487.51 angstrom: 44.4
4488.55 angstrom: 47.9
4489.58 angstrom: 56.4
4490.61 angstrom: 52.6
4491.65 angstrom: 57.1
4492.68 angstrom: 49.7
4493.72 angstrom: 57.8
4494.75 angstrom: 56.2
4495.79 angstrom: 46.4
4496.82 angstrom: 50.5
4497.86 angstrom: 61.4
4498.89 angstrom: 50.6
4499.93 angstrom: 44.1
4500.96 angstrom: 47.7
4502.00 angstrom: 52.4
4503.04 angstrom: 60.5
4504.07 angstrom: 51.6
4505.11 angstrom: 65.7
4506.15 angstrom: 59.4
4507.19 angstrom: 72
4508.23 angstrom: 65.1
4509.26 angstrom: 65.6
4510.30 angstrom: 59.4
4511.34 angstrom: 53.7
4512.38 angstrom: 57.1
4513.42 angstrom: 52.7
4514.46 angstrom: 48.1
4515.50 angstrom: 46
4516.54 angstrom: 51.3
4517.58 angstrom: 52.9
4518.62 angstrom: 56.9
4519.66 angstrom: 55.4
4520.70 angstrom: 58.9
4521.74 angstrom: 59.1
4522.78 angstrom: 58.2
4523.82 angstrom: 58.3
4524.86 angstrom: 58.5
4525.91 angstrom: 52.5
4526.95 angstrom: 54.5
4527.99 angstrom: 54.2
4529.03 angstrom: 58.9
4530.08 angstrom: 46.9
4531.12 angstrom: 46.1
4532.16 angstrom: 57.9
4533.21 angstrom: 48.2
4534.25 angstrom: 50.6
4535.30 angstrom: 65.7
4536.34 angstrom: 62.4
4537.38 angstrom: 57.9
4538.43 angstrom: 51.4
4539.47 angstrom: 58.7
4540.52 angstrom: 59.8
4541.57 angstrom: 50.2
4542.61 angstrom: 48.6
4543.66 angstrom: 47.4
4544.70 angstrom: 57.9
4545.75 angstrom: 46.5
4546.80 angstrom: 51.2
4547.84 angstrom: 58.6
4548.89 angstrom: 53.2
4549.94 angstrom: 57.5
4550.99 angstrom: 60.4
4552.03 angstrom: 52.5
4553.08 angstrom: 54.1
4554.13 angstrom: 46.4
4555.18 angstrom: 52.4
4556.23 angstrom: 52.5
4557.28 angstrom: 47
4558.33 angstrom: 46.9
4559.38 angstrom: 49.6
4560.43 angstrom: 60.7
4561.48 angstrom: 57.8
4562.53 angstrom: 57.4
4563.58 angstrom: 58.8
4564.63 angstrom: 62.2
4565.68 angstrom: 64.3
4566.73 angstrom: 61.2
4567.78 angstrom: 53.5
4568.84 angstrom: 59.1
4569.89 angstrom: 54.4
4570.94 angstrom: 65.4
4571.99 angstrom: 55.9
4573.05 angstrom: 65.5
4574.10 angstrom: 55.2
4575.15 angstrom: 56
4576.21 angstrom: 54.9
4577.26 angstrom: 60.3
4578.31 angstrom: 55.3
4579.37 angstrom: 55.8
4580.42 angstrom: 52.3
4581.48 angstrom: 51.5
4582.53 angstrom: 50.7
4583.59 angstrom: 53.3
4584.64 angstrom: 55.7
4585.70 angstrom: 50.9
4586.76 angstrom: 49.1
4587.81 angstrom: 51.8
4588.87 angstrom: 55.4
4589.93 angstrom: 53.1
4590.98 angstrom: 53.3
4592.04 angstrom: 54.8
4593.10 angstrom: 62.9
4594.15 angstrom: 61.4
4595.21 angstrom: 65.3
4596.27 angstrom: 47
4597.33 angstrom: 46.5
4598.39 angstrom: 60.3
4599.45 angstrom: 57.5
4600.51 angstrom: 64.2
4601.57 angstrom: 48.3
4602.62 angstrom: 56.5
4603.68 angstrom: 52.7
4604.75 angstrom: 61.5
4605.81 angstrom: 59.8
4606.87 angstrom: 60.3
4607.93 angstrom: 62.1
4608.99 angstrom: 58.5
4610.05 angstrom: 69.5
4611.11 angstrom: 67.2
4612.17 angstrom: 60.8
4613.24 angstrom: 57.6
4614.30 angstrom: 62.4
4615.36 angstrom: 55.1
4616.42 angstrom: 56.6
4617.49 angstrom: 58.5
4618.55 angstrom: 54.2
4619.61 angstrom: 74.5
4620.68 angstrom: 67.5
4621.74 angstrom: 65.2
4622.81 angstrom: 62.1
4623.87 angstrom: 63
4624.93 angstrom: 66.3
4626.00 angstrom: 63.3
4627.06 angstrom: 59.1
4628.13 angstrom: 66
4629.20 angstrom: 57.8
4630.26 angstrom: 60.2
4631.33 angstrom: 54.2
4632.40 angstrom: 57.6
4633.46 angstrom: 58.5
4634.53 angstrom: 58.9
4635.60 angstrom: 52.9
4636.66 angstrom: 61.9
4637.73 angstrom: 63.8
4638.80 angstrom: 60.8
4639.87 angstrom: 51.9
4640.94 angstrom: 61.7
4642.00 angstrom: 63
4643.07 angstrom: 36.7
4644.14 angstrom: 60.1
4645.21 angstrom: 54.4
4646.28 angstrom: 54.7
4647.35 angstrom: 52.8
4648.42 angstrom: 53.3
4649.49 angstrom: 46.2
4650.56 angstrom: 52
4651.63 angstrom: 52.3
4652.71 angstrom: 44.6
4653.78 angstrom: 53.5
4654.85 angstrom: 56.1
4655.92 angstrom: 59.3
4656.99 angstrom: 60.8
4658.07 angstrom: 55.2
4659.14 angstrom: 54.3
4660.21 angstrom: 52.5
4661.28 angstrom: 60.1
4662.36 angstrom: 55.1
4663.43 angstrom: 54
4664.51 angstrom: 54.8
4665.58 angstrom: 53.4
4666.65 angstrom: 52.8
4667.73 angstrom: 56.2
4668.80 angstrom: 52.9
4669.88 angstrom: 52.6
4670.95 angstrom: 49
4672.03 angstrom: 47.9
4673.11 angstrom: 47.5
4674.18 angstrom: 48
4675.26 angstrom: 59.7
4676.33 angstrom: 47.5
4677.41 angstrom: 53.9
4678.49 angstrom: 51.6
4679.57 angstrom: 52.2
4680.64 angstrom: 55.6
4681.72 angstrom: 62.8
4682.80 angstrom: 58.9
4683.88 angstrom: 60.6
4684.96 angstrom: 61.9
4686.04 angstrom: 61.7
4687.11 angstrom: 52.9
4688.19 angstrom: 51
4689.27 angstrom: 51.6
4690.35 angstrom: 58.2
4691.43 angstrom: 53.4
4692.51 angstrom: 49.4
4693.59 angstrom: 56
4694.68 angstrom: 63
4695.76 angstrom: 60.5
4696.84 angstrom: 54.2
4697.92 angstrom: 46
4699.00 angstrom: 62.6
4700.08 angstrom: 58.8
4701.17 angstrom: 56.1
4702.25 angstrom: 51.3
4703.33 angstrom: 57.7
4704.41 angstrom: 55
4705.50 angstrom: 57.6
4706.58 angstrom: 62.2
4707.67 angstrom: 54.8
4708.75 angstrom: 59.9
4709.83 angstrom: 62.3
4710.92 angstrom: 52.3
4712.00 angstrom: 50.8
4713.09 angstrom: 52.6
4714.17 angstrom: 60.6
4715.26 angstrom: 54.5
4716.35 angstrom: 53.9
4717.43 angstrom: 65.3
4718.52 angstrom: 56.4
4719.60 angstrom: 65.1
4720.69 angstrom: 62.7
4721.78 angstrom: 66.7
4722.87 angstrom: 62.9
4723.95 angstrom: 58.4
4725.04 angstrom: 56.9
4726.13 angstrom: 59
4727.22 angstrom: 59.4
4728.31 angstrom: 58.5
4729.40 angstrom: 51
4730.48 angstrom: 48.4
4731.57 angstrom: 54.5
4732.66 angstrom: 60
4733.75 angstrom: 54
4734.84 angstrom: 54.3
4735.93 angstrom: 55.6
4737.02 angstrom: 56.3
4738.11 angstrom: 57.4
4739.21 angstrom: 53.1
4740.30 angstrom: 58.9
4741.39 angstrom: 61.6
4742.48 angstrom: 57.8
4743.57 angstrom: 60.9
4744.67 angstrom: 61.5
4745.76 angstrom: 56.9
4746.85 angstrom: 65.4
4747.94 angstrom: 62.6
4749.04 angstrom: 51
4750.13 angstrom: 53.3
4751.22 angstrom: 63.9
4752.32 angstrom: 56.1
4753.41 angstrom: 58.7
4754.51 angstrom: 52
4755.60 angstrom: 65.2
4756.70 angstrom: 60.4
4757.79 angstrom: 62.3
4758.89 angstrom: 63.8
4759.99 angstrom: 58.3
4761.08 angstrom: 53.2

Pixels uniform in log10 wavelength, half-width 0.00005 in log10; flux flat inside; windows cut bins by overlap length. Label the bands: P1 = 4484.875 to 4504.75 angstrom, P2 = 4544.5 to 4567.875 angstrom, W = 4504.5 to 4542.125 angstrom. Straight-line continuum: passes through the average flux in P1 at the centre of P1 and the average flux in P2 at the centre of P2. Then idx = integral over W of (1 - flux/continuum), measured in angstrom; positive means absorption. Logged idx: -2.2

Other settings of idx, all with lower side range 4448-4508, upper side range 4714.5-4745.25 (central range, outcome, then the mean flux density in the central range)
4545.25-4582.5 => -1.0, 55.6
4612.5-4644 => -2.3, 59.7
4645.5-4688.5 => 1.9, 54.1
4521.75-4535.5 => -0.3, 54.5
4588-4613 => -1.4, 58.1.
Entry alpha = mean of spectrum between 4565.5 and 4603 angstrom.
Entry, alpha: 56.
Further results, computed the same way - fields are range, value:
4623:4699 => 55.6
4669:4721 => 55.8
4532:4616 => 56.1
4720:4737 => 57.5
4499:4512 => 57.8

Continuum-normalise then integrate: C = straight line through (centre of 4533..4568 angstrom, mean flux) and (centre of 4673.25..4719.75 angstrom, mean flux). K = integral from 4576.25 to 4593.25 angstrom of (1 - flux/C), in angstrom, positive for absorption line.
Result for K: 0.4 angstrom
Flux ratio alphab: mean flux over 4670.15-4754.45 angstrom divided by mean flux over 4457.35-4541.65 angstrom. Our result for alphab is 1.1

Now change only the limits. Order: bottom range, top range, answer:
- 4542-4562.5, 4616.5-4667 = 1.08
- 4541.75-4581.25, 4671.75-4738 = 1.02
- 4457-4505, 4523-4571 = 1.06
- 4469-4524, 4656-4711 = 1.02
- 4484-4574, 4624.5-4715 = 1.01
